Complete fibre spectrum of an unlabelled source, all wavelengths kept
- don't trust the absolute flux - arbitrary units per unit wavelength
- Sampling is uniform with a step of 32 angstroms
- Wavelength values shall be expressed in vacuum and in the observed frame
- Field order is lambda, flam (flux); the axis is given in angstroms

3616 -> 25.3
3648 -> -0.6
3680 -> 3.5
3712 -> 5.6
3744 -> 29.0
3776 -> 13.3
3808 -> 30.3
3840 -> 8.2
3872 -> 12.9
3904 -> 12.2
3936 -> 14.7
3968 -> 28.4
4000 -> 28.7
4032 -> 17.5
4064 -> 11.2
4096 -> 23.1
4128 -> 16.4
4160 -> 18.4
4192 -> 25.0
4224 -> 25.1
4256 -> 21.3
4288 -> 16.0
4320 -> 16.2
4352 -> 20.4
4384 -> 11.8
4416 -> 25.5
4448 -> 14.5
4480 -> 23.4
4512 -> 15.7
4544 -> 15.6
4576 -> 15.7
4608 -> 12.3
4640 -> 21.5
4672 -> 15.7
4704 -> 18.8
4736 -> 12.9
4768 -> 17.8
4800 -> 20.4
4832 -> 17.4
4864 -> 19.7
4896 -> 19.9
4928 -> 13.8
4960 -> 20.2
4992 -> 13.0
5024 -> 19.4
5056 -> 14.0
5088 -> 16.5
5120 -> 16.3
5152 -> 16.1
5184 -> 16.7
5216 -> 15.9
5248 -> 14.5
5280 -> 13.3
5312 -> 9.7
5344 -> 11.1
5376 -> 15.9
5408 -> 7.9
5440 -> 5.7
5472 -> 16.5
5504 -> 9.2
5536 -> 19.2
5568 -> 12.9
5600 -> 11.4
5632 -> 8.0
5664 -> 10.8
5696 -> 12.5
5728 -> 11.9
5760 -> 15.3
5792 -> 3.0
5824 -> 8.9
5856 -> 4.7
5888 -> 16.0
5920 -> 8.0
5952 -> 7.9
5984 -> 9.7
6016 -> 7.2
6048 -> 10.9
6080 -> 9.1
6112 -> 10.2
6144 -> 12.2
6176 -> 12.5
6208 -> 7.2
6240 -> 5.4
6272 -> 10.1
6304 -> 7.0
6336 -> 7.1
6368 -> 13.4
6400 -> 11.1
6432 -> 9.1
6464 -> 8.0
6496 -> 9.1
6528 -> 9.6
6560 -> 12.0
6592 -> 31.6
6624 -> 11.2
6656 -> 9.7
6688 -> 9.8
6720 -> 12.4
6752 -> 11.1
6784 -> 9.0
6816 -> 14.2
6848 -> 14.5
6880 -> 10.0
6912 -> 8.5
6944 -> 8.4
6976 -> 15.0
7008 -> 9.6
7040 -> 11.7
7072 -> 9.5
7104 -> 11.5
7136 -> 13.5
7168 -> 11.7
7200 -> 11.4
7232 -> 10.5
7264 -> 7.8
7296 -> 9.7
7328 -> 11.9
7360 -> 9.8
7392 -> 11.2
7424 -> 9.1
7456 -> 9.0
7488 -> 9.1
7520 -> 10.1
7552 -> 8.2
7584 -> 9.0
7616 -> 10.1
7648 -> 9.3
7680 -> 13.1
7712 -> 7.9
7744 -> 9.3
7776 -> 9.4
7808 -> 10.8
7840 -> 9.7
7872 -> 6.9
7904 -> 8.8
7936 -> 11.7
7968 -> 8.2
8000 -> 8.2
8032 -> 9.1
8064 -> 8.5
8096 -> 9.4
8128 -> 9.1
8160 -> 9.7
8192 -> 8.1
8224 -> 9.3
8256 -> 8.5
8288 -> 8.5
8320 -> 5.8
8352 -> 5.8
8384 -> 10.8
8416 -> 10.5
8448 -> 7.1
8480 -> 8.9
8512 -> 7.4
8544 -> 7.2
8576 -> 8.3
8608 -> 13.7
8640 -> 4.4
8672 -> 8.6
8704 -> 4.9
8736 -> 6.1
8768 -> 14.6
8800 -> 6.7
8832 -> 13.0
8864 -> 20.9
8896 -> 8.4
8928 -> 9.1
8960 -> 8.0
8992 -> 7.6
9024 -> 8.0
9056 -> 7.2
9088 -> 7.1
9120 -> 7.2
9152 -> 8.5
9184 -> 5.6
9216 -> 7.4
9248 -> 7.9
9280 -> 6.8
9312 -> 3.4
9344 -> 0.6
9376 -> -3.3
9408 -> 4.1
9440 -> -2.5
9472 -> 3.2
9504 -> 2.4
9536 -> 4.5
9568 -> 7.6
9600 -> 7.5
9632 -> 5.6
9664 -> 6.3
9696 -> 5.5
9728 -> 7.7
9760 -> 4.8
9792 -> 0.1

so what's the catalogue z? 0.77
